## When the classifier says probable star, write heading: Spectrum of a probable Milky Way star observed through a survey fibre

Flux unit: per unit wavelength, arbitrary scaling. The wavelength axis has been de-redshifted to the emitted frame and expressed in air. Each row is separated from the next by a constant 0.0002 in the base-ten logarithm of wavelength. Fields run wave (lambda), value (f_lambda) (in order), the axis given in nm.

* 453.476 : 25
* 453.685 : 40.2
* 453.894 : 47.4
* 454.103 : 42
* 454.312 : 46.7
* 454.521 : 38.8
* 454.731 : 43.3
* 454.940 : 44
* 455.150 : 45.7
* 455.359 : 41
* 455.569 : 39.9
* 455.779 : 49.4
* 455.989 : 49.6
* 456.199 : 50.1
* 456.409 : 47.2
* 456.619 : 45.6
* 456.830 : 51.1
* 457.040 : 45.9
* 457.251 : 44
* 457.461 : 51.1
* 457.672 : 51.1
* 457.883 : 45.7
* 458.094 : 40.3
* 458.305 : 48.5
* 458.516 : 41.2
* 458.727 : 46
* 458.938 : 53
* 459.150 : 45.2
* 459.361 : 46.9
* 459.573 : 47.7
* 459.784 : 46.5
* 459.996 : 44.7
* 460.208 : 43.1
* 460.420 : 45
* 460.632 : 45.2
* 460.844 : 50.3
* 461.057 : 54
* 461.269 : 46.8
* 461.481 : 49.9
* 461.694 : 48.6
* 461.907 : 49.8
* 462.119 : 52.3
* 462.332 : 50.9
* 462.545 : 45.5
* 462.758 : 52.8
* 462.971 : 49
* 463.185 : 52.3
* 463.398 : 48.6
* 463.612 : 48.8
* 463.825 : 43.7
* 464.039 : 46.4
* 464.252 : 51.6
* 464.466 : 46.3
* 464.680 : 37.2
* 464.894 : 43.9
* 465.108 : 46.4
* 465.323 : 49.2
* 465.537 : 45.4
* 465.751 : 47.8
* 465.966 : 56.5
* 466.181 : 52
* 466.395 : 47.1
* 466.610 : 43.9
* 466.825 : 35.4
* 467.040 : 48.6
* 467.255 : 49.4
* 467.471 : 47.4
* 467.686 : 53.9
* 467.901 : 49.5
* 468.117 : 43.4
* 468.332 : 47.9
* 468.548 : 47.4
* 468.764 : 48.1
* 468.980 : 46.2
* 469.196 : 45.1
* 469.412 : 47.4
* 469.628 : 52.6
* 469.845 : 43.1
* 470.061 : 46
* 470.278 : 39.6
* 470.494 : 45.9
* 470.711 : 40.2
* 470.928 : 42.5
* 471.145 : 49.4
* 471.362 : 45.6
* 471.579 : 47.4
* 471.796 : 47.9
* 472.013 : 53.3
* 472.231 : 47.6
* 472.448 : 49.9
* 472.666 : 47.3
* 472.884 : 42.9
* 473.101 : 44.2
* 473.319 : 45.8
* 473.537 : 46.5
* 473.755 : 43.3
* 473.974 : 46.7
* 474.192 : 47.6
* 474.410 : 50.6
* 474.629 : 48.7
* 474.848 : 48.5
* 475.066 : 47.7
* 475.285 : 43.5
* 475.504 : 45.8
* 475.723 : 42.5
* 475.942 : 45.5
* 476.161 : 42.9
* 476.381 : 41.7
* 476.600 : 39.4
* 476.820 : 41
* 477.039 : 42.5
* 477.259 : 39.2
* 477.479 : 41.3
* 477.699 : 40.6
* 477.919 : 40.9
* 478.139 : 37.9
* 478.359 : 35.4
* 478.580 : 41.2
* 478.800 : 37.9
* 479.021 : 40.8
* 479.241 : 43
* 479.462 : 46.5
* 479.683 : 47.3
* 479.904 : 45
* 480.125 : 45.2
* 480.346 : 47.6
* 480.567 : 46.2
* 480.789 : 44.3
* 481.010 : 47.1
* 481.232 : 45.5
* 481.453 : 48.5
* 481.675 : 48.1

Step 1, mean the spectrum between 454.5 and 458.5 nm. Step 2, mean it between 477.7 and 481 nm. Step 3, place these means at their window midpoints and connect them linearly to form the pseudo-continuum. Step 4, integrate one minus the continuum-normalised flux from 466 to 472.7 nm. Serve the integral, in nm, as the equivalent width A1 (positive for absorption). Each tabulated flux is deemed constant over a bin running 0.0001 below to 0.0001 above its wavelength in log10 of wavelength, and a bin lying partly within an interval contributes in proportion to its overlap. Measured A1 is -0.41 nm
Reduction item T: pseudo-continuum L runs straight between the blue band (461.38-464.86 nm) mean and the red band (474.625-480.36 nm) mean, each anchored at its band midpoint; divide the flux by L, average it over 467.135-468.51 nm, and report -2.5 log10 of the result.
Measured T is -0.05 mag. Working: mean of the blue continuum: 48.3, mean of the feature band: 48.5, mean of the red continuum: 42.8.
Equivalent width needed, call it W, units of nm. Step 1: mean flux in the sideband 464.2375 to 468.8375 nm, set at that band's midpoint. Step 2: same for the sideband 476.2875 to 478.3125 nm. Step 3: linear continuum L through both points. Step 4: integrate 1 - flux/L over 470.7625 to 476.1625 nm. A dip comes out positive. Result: -0.48 nm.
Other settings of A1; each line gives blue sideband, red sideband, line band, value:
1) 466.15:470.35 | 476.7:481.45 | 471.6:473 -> -0.09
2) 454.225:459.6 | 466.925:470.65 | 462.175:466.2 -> -0.12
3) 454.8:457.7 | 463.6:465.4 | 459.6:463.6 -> -0.22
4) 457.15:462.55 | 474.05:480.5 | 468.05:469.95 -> -0.06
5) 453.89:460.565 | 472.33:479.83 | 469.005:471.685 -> -0.06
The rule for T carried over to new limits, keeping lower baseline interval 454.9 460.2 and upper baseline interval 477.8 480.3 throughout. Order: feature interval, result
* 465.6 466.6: -0.12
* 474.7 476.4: -0.06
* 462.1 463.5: -0.11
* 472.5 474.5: -0.07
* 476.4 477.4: 0.05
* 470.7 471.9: -0.06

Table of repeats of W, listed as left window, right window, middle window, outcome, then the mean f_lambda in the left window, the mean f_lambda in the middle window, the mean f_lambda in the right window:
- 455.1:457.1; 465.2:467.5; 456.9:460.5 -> 0.041 nm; 46.6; 46.3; 47.5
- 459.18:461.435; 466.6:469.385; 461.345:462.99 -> -0.100 nm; 47.1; 49.9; 46.7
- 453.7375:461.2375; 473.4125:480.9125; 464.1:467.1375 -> -0.092 nm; 46.2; 46.5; 43.7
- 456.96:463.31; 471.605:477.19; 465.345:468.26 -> -0.059 nm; 47.8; 47.8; 45.7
